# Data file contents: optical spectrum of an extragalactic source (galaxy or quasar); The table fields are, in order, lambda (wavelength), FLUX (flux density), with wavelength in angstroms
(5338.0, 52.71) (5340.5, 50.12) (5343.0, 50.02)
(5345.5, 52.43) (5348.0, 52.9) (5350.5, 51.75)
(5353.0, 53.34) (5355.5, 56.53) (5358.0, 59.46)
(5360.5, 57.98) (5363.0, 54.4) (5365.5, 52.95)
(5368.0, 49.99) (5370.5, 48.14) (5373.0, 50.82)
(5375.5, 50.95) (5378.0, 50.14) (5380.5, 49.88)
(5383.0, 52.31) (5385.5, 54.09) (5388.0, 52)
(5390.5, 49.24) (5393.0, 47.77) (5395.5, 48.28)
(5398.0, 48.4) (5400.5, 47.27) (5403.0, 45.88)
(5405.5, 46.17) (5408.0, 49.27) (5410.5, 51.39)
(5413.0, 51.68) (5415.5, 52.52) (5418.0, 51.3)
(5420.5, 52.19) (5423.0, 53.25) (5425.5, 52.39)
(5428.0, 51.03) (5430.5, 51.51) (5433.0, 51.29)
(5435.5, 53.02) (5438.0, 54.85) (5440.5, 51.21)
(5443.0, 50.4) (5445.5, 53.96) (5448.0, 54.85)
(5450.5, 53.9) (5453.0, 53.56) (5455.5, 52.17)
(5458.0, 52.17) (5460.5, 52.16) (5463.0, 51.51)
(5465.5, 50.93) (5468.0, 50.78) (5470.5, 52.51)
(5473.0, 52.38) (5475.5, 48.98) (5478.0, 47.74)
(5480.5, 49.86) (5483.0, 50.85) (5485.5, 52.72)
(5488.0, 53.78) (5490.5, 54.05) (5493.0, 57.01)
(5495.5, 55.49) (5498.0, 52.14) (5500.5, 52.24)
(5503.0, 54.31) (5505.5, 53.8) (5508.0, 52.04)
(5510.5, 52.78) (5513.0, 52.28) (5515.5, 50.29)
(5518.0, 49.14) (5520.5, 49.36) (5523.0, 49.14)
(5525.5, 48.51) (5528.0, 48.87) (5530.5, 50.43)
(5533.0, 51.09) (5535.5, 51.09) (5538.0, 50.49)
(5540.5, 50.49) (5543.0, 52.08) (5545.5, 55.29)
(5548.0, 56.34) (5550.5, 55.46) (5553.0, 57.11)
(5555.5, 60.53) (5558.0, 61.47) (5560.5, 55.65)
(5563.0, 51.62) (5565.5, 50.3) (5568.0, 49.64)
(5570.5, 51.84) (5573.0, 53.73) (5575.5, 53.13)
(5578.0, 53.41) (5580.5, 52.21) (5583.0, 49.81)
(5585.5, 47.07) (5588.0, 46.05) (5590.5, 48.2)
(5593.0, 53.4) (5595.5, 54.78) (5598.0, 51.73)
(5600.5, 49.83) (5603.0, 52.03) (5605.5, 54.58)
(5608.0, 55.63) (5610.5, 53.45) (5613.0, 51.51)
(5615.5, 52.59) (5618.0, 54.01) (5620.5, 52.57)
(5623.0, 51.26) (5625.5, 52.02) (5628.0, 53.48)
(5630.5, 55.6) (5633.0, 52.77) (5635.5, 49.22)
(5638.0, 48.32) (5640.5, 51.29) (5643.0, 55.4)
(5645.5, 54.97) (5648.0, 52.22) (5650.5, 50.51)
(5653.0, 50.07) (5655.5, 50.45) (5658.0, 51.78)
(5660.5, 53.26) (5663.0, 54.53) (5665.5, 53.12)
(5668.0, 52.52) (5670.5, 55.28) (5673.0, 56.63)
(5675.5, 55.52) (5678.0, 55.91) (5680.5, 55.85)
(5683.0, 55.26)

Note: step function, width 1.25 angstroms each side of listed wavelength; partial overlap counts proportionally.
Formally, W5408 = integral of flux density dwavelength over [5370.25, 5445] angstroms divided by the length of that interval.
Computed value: 50.7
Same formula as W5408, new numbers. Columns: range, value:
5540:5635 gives 53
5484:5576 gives 52.8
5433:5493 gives 52.2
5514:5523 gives 49.6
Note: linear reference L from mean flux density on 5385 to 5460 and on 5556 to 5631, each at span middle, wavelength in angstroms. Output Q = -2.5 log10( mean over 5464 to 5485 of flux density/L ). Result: 0.02 mag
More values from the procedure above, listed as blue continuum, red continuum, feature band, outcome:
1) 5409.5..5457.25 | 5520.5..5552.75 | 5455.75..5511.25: -0.004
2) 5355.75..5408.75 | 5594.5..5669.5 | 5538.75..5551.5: -0.038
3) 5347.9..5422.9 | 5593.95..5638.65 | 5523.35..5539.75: 0.044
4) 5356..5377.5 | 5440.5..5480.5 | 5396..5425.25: 0.053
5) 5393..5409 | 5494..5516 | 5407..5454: -0.069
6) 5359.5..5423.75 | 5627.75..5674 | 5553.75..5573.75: -0.050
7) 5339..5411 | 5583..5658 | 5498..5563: -0.024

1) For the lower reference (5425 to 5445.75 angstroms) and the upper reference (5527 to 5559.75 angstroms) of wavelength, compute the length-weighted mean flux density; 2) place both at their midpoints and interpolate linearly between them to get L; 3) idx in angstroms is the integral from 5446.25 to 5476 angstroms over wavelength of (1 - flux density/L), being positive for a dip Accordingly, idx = 0.2 angstroms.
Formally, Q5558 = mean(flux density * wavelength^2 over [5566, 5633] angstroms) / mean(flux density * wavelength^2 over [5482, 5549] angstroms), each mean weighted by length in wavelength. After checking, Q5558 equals 1.0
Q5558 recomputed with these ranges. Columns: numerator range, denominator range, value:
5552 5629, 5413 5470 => 1.06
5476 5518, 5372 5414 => 1.10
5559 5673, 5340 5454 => 1.09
